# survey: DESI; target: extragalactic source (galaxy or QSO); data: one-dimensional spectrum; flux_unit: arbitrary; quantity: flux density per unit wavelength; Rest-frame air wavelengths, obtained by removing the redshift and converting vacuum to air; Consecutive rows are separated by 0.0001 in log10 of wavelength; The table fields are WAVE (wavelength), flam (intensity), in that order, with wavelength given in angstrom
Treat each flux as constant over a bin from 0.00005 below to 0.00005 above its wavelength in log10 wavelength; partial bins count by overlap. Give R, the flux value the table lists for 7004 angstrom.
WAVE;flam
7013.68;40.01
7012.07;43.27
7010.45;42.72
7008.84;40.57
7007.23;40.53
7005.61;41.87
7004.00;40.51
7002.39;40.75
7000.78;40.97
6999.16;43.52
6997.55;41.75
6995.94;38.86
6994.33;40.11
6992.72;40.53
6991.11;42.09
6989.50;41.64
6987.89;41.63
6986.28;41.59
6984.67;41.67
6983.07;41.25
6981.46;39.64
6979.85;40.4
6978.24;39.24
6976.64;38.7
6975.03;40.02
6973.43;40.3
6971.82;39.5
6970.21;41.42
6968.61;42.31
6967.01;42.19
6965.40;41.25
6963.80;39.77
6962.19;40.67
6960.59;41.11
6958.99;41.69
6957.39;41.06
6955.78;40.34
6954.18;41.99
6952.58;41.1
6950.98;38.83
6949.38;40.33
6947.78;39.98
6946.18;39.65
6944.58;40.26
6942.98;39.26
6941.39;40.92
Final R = 40.51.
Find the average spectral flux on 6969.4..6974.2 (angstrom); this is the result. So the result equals 40.4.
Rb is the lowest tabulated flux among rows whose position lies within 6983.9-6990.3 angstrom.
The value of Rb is 41.59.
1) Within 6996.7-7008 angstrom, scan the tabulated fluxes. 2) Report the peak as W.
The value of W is 43.52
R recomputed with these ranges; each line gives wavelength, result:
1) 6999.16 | 43.52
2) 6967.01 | 42.19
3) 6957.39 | 41.06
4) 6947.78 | 39.98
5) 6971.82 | 39.5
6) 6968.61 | 42.31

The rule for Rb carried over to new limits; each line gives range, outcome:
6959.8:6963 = 40.67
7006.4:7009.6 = 40.53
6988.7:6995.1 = 40.11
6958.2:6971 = 39.77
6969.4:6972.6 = 39.5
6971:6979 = 38.7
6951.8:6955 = 41.1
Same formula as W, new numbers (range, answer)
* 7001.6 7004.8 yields 40.75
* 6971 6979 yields 40.3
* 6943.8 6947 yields 40.26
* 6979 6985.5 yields 41.67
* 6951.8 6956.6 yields 41.99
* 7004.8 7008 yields 41.87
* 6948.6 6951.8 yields 40.33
